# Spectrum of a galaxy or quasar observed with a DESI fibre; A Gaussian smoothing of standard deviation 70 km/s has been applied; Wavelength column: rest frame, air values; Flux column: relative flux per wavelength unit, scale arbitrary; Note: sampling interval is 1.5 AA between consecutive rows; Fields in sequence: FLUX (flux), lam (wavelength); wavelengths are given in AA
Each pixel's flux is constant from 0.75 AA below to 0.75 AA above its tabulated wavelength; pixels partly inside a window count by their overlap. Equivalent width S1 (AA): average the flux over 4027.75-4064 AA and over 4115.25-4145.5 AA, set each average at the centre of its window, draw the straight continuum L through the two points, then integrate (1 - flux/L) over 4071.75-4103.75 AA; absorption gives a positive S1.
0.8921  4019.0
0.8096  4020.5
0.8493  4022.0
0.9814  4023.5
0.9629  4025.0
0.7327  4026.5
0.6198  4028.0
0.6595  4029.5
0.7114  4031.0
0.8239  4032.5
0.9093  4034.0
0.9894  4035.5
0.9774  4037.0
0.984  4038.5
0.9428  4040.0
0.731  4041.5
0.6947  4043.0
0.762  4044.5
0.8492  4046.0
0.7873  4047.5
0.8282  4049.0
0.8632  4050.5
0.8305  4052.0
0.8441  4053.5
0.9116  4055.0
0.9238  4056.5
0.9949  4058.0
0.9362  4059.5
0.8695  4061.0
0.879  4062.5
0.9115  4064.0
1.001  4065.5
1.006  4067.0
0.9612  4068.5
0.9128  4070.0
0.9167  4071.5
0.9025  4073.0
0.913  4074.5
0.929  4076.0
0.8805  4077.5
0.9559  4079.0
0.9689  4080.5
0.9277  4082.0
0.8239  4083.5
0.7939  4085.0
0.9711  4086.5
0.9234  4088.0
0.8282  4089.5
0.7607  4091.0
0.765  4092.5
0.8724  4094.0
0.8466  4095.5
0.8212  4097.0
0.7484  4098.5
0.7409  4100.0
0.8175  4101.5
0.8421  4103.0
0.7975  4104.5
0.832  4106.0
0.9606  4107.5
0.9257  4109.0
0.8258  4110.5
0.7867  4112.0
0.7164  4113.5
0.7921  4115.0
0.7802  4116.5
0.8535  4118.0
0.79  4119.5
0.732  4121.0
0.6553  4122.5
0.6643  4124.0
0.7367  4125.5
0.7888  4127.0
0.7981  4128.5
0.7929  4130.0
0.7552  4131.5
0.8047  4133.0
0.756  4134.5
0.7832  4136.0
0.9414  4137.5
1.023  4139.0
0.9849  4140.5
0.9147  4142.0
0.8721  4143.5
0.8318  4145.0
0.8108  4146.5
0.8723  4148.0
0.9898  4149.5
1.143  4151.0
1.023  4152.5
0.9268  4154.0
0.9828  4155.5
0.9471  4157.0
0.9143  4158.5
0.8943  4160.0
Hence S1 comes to -1.1 AA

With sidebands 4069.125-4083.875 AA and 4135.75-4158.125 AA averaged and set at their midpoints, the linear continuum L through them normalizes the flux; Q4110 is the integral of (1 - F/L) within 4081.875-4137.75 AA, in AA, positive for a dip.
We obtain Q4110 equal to 7.2 AA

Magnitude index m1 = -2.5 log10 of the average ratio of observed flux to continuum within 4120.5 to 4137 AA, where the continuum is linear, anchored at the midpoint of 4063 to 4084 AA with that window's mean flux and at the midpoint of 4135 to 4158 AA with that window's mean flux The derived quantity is 0.23 mag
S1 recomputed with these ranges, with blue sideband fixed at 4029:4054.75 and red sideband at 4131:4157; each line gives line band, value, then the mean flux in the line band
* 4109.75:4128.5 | 2.7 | 0.762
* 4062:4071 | -1.0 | 0.946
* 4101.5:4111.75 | 0.3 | 0.857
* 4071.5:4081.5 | -0.7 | 0.924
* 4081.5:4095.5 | 0.3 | 0.85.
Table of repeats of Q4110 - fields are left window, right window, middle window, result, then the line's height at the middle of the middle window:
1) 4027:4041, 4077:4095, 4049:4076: -1.74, 0.859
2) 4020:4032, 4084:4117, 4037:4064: -2.12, 0.802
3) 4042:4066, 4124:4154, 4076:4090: -0.53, 0.867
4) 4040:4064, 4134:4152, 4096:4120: 2.03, 0.89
